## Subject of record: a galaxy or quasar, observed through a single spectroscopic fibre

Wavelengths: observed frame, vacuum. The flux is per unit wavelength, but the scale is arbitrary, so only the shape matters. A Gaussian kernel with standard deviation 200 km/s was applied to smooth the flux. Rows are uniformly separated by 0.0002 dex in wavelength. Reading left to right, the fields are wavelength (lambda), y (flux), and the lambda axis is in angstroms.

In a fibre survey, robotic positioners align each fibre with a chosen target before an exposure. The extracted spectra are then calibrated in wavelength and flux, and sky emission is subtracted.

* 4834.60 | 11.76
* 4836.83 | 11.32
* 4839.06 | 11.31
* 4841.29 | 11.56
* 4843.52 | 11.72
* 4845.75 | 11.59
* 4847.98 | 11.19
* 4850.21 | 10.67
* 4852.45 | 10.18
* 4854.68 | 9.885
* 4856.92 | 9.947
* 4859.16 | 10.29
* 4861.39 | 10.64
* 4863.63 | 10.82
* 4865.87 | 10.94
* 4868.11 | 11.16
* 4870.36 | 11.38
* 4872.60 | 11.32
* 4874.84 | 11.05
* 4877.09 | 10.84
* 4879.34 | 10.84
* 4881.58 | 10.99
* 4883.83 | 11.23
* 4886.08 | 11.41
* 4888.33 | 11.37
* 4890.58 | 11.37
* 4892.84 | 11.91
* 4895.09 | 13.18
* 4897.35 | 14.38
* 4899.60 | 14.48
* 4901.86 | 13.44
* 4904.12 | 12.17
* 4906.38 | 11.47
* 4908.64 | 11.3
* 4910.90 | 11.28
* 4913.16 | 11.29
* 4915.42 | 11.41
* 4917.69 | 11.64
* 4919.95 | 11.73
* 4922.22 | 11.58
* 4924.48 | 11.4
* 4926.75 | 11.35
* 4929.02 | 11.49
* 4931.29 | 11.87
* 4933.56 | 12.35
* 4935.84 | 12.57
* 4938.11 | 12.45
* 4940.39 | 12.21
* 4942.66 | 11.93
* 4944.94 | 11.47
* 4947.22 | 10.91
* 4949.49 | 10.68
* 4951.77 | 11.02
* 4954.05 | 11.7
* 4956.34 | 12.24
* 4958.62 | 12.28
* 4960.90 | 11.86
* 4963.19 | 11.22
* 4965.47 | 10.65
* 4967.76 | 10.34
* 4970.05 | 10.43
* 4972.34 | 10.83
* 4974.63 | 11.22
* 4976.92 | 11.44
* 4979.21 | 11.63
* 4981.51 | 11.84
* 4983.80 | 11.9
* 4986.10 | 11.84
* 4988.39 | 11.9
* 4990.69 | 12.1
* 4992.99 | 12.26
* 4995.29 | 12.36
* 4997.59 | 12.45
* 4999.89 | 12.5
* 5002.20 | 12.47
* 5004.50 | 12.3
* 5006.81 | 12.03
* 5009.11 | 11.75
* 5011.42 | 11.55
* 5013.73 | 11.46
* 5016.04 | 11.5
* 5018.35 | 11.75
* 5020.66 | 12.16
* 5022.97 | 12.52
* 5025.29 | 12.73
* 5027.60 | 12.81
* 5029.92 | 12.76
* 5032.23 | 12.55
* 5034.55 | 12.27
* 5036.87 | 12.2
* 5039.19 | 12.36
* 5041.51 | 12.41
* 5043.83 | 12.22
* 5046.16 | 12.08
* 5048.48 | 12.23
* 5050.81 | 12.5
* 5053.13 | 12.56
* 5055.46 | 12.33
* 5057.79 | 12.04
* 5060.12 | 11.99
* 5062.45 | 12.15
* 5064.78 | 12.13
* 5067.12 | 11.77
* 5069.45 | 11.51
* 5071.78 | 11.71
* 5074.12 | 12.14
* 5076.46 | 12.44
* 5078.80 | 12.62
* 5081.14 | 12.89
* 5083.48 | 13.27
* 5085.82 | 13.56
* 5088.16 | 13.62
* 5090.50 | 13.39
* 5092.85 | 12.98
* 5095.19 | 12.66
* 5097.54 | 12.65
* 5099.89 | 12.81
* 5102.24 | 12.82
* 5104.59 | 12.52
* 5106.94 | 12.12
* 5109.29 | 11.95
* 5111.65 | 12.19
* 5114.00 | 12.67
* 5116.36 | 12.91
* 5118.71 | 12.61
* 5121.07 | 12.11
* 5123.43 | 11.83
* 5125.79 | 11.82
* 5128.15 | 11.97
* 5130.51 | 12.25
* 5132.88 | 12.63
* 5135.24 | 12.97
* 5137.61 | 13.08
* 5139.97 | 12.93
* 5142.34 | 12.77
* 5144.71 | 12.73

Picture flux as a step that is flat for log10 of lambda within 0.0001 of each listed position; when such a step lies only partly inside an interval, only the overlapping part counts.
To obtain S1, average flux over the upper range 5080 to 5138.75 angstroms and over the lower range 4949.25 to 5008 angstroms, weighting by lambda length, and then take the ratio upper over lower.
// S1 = 1.08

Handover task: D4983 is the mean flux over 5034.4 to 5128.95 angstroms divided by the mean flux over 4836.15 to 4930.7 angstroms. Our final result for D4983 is 1.08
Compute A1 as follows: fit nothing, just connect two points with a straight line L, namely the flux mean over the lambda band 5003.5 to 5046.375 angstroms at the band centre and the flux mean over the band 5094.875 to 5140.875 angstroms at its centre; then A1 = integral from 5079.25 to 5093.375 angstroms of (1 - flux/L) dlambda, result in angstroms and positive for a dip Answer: -1.0 angstroms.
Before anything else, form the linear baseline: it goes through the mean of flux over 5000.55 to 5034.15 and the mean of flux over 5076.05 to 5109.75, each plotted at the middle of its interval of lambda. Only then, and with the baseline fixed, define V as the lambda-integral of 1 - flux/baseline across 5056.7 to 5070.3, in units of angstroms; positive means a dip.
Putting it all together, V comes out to 0.70 angstroms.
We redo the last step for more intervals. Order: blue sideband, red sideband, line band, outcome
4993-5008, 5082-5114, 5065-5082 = 0.74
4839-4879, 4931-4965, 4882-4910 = -2.50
